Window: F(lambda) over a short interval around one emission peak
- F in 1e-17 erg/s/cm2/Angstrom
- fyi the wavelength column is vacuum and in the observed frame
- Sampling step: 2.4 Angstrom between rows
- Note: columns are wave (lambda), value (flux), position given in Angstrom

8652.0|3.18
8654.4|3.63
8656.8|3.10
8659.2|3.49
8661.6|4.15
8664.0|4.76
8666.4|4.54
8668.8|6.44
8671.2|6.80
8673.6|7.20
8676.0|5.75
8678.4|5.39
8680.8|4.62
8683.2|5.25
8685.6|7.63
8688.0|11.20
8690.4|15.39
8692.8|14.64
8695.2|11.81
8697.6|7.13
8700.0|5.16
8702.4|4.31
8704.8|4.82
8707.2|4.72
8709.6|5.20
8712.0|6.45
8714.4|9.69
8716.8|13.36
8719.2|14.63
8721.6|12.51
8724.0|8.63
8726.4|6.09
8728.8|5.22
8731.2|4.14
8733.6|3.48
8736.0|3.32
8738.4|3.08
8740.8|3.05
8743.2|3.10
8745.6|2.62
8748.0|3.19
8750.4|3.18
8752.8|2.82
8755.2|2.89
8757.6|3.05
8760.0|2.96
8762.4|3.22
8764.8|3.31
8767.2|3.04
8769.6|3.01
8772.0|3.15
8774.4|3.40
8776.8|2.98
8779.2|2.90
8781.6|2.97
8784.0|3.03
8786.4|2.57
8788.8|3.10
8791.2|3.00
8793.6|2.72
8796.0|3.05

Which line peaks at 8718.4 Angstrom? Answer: [N II]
